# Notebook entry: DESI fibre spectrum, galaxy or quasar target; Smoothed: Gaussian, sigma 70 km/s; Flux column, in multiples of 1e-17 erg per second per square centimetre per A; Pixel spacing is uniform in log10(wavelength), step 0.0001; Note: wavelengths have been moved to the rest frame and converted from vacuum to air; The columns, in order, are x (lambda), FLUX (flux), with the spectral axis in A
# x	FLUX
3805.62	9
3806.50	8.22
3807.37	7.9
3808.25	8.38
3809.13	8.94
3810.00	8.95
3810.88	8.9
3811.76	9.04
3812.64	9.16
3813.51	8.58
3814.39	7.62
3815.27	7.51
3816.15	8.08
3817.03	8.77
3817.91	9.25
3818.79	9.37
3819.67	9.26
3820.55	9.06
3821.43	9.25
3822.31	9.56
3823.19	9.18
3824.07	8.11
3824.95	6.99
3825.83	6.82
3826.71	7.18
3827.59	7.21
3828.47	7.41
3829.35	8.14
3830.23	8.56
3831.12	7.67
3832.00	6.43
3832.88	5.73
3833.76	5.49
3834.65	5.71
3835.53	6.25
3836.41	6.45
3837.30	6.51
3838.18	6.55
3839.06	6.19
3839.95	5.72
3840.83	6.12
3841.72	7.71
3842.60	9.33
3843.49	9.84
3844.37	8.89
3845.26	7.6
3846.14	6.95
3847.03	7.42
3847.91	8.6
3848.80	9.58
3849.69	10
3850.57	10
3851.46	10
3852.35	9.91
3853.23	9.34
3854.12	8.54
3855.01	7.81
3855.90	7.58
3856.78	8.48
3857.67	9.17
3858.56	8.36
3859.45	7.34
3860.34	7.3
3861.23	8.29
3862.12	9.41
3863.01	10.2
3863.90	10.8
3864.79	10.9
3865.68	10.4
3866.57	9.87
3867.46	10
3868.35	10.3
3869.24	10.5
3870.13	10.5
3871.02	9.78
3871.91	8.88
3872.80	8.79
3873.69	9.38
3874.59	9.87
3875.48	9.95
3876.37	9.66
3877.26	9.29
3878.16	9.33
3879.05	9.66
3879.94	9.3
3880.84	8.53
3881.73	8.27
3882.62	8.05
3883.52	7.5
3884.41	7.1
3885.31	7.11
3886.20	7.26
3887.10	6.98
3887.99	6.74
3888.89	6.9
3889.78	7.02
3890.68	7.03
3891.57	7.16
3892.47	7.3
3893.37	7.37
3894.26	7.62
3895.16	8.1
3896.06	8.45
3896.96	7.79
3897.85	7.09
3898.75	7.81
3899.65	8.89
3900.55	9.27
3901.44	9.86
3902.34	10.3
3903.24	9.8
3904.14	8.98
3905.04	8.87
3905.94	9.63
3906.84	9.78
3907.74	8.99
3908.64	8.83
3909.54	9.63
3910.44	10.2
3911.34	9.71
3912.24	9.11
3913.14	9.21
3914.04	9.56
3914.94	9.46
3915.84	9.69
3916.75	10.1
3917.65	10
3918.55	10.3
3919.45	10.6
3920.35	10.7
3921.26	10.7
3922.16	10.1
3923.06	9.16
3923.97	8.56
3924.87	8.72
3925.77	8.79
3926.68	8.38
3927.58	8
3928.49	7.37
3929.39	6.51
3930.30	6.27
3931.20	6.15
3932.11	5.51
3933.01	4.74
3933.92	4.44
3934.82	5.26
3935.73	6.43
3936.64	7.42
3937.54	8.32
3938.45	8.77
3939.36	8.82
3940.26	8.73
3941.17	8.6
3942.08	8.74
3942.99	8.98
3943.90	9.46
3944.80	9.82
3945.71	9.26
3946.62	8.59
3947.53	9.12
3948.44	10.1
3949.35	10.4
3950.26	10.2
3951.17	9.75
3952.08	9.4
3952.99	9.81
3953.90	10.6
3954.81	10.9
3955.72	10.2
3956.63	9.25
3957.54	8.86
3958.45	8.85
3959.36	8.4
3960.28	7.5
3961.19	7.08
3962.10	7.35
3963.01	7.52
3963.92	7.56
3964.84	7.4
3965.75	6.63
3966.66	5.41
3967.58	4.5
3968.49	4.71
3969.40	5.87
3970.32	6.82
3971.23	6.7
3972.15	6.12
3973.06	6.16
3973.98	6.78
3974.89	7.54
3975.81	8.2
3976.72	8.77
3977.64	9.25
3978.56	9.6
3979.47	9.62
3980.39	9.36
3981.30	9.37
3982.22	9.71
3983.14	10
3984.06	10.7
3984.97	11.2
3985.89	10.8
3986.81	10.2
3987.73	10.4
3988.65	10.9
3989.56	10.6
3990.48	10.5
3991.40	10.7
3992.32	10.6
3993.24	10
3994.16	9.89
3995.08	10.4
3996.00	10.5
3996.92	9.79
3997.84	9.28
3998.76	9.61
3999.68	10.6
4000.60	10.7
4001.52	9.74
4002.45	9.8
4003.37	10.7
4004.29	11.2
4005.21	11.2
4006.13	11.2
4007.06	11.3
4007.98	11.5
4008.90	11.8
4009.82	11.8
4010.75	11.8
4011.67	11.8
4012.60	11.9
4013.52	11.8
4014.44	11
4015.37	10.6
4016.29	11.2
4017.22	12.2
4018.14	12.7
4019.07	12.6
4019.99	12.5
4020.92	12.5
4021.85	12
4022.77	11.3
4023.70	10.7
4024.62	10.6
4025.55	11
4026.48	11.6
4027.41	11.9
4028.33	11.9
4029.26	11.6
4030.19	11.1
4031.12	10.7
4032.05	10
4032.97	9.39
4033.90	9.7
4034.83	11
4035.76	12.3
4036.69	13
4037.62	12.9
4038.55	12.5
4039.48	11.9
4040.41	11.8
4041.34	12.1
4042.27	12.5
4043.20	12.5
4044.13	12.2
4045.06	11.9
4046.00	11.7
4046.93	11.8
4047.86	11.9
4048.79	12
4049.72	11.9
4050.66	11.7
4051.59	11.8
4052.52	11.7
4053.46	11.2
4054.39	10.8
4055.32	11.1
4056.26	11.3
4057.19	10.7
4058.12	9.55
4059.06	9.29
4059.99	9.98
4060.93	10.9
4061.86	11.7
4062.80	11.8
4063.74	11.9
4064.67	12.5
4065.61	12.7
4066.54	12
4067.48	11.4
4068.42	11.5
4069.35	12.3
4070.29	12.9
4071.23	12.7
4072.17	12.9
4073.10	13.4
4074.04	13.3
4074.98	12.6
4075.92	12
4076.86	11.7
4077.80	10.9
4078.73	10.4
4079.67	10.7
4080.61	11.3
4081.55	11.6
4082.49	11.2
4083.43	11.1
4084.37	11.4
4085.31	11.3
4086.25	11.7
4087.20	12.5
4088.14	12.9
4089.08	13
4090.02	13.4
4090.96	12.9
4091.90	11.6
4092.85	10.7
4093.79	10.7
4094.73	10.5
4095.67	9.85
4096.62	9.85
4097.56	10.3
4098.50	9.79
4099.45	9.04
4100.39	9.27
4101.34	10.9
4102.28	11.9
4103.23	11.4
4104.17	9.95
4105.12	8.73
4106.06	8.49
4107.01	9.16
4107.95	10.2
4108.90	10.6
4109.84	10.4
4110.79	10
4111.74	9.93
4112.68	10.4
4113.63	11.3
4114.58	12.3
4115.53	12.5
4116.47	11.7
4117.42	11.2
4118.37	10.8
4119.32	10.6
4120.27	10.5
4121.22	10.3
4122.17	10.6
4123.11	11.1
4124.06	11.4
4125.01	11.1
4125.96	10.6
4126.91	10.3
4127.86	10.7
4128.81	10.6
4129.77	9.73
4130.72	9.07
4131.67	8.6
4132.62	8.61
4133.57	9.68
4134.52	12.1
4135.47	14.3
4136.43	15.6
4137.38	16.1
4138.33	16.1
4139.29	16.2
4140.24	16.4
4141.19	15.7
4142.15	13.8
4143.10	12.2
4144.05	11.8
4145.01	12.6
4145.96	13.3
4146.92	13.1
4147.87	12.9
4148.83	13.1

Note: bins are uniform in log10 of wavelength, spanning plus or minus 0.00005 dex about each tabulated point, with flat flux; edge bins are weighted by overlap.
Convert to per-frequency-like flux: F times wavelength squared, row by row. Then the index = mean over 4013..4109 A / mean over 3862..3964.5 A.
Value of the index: 1.4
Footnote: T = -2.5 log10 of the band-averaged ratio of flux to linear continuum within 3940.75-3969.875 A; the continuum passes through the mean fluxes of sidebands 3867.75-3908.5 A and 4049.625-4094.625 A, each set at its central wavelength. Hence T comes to 0.148 mag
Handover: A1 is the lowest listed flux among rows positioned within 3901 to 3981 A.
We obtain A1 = 4.44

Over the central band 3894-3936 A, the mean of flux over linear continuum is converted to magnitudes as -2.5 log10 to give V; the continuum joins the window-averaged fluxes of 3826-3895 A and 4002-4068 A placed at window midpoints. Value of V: 0.079 mag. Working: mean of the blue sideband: 8.26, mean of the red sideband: 11.5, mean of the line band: 8.59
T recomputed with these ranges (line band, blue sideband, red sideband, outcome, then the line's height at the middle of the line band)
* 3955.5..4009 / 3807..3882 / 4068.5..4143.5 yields 0.114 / 10.1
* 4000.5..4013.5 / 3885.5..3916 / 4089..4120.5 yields -0.163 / 9.64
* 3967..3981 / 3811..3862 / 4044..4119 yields 0.320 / 9.85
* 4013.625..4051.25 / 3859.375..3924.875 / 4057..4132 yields -0.121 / 10.4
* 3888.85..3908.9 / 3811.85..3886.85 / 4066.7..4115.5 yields 0.074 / 9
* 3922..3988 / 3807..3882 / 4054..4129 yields 0.172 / 9.69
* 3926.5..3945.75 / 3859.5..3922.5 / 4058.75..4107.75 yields 0.264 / 9.55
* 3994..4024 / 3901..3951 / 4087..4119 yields -0.146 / 9.74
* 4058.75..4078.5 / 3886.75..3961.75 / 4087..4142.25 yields -0.122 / 10.7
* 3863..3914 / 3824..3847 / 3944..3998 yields -0.137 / 7.82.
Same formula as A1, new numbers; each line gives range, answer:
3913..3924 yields 8.56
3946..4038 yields 4.5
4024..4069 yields 9.29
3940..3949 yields 8.59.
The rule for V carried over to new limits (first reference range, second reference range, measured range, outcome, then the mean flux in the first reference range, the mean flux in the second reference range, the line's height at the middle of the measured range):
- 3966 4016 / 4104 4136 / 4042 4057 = -0.17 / 9.65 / 10.5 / 10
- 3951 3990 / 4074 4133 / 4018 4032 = -0.22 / 8.51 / 10.8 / 9.46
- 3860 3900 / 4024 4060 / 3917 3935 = 0.16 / 8.63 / 11.4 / 9.42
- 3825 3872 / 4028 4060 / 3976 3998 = 0.05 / 8.29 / 11.4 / 10.5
